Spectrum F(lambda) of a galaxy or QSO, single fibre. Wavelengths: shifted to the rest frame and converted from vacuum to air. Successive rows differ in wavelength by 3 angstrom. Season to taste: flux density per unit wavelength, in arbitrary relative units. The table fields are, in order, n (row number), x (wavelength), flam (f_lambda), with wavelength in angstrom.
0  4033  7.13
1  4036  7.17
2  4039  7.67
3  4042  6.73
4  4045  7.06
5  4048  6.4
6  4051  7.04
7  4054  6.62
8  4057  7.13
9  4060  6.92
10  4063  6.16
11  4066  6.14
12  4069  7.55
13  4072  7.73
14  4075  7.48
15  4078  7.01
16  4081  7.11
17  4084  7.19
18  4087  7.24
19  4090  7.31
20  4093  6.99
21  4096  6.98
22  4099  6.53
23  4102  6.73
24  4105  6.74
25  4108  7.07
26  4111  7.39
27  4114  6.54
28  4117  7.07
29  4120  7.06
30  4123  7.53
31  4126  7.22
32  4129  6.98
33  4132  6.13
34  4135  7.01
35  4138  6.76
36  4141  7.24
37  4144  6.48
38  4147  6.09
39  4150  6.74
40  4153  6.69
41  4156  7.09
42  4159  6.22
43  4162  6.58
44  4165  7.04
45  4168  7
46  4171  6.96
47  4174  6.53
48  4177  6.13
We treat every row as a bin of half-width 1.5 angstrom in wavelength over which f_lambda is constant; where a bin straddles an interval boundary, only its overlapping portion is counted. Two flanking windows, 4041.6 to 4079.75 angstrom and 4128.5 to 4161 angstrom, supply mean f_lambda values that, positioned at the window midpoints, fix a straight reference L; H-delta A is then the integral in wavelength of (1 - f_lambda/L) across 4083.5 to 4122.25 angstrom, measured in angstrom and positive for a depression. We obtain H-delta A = -1.1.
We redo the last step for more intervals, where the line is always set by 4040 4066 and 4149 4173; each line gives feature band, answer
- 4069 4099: -2.0 angstrom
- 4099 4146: -1.0 angstrom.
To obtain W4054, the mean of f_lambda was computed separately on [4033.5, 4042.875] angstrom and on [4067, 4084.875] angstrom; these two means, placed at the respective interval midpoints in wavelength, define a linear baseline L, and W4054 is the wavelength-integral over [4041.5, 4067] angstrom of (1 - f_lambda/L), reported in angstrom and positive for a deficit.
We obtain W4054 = 2.0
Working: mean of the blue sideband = 7.21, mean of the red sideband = 7.32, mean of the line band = 6.7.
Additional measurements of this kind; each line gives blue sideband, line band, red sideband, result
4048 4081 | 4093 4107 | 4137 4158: 0.1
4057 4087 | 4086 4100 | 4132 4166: -0.1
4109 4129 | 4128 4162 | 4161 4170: 1.6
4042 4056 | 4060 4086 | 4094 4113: -0.8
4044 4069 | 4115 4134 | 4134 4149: -0.8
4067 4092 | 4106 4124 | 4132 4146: -0.3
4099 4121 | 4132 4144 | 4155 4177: 0.0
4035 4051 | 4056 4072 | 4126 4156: 0.2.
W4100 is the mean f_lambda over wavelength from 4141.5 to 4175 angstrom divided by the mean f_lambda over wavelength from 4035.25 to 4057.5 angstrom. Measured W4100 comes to 1.0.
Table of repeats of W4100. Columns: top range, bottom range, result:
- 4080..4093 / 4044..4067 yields 1.08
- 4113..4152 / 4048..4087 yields 0.98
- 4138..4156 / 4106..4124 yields 0.94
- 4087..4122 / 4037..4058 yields 1.00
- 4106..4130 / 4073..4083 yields 0.98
